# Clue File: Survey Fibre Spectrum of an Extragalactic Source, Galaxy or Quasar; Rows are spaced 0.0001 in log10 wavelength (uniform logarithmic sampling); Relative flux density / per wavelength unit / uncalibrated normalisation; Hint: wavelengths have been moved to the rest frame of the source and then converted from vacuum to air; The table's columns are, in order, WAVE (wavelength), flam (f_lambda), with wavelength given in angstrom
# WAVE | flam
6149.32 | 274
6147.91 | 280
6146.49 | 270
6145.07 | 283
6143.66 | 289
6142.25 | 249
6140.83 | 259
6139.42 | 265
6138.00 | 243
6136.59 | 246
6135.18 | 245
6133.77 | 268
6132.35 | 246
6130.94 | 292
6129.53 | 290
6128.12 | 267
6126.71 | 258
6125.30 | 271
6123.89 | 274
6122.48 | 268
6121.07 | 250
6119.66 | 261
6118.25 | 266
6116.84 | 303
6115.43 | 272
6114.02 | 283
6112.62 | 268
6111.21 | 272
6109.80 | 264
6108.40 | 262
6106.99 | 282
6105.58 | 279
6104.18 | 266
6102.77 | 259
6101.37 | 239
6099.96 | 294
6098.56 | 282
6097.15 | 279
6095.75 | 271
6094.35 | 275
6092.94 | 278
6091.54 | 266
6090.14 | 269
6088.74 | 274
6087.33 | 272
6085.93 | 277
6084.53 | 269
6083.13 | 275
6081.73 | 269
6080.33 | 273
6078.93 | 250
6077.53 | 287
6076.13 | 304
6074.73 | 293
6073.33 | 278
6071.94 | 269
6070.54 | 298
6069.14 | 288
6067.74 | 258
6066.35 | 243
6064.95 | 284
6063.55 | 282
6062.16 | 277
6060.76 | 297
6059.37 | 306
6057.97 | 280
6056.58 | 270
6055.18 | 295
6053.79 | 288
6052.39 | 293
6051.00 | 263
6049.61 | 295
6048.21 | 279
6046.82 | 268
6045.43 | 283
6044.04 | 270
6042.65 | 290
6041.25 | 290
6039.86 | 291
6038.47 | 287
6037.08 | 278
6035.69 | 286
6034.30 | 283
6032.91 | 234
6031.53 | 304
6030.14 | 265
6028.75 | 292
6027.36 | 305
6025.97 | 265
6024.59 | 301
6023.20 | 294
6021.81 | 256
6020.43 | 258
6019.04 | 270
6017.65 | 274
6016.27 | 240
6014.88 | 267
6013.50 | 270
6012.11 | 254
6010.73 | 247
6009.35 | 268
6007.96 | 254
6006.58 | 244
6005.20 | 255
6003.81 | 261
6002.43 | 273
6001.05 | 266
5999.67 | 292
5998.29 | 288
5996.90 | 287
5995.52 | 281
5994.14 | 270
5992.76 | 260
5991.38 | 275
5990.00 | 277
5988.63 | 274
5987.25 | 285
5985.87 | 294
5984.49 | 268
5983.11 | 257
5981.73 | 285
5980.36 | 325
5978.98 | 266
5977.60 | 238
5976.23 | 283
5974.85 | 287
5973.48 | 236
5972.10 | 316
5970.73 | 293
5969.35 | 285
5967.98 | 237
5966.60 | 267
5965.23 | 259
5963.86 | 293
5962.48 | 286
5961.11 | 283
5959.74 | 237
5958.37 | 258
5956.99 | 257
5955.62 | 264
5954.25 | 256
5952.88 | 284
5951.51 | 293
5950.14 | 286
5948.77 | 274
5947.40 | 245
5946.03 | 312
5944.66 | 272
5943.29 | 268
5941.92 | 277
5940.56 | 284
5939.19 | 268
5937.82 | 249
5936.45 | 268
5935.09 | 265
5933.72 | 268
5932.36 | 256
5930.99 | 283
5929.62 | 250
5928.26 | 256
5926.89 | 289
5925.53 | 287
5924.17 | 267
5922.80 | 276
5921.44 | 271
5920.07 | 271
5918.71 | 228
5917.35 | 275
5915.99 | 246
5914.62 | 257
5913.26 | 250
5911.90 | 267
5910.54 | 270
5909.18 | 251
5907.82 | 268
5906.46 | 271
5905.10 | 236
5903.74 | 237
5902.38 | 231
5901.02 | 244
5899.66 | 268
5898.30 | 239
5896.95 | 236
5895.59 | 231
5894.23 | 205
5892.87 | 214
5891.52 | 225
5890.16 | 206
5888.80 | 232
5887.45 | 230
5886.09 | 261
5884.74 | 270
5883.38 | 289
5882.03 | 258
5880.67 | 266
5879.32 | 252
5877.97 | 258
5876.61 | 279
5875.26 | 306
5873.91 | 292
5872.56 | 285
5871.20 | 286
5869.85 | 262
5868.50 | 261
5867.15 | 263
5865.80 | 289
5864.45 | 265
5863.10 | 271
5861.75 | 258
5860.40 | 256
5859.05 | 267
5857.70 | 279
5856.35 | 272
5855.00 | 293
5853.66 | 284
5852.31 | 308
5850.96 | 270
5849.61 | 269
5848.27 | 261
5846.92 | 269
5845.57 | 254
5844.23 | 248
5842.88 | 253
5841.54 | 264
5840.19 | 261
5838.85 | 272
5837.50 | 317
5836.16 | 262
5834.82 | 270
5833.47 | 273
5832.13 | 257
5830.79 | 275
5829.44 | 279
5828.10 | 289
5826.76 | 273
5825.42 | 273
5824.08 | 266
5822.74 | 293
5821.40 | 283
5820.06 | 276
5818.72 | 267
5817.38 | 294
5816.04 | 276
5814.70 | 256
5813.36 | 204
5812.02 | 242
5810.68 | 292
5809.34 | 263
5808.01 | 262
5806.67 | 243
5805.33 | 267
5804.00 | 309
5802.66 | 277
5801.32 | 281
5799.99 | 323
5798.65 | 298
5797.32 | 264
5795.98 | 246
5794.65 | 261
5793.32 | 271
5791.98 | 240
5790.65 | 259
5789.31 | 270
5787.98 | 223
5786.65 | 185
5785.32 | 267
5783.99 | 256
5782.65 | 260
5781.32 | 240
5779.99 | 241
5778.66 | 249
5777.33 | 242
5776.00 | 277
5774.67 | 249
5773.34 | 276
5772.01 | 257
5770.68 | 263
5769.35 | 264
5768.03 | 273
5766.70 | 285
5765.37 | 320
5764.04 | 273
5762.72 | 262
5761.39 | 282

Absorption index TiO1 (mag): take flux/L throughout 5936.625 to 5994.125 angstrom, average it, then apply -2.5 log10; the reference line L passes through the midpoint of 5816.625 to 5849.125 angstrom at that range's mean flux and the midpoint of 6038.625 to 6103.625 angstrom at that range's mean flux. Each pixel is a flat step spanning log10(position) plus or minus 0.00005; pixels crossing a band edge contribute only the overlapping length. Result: 0.01 mag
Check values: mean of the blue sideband 272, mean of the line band 273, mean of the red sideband 278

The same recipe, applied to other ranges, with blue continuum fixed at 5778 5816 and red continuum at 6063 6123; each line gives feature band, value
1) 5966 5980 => -0.018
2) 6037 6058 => -0.045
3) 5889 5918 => 0.087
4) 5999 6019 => 0.029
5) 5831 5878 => -0.044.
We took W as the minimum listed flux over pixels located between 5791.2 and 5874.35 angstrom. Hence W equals 204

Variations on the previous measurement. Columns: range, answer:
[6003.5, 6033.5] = 234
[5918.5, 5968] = 228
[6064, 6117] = 239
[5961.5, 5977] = 236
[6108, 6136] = 245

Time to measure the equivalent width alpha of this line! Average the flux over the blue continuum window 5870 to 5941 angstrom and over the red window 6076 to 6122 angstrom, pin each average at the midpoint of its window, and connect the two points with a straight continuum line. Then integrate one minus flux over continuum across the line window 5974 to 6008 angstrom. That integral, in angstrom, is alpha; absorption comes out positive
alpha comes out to -1.3 angstrom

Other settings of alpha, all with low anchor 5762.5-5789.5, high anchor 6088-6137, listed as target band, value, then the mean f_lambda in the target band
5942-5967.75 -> -0.7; 271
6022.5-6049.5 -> -1.6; 283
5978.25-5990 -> -0.7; 281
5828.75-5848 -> -0.5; 268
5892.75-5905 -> 1.3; 235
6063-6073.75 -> -0.3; 275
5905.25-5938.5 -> 0.0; 264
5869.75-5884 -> -0.8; 276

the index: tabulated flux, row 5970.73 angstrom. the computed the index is 293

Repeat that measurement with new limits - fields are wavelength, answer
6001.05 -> 266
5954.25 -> 256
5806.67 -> 243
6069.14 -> 288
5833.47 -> 273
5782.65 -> 260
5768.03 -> 273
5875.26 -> 306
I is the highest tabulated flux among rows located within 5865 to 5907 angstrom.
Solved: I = 306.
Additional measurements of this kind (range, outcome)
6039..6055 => 295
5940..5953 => 312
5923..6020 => 325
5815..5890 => 317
